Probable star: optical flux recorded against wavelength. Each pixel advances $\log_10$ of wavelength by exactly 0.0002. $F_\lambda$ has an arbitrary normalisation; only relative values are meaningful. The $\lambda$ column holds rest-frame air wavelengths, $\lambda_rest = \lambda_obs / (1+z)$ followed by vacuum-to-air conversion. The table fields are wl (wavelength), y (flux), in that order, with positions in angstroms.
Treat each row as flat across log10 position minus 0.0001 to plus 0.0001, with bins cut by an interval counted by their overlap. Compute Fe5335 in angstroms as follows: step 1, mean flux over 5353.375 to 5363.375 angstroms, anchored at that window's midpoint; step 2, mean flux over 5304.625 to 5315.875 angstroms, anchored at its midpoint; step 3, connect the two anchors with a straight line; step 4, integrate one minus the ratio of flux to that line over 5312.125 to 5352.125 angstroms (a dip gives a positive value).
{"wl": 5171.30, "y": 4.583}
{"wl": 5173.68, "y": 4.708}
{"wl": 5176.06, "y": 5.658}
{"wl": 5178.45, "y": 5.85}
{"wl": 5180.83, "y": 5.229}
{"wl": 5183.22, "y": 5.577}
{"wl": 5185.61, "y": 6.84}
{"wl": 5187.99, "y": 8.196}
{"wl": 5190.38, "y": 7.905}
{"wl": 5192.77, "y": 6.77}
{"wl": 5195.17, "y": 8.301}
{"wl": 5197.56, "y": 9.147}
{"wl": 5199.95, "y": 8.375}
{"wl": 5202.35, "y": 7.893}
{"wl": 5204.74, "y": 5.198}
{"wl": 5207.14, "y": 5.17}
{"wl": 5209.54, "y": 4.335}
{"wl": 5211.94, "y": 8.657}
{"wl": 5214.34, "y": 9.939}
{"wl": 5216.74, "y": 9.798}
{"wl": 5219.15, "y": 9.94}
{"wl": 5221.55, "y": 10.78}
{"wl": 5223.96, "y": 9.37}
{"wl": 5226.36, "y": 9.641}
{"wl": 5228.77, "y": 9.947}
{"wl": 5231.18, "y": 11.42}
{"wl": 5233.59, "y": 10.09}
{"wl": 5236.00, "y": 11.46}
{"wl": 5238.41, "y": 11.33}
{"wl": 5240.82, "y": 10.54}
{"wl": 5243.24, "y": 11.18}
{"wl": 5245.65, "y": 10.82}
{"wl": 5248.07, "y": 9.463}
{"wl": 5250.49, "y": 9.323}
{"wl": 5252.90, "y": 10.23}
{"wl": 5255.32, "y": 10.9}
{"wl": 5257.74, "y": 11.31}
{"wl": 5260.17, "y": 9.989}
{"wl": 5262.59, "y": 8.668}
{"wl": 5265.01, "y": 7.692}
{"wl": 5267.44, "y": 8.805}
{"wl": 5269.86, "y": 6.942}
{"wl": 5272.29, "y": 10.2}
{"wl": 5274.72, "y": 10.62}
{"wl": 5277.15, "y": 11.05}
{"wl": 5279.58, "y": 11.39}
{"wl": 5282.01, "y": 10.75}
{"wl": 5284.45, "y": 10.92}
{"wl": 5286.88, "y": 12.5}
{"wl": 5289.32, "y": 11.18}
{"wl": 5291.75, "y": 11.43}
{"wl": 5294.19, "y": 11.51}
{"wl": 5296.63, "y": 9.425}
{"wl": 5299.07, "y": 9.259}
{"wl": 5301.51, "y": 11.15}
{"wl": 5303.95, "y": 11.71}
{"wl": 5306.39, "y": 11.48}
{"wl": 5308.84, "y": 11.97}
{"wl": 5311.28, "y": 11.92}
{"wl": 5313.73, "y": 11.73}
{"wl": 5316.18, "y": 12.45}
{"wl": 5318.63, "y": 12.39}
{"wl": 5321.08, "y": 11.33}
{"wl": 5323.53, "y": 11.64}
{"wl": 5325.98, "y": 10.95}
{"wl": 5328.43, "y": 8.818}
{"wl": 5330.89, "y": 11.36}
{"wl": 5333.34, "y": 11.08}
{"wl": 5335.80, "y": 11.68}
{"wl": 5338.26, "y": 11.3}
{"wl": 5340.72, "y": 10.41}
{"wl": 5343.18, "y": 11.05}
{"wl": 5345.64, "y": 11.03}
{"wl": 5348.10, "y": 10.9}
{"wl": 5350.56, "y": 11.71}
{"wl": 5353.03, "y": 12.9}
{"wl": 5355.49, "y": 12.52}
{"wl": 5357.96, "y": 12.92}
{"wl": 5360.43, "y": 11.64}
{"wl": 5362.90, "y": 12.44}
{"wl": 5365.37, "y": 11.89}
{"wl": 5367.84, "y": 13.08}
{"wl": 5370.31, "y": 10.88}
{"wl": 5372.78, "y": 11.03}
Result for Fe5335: 2.8 angstroms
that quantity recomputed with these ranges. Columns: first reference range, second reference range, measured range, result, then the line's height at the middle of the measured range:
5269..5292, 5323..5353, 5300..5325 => -1.9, 10.9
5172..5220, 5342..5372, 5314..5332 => -0.7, 10.9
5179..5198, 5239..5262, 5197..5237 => -0.9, 8.63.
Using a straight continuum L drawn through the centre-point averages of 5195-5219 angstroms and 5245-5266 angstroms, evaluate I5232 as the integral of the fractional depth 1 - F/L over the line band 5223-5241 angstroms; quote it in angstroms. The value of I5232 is -3.4 angstroms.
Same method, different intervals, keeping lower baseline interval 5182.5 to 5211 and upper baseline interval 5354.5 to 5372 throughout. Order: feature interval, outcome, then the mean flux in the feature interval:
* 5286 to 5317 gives -3.28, 11.3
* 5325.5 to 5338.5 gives 0.43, 10.8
